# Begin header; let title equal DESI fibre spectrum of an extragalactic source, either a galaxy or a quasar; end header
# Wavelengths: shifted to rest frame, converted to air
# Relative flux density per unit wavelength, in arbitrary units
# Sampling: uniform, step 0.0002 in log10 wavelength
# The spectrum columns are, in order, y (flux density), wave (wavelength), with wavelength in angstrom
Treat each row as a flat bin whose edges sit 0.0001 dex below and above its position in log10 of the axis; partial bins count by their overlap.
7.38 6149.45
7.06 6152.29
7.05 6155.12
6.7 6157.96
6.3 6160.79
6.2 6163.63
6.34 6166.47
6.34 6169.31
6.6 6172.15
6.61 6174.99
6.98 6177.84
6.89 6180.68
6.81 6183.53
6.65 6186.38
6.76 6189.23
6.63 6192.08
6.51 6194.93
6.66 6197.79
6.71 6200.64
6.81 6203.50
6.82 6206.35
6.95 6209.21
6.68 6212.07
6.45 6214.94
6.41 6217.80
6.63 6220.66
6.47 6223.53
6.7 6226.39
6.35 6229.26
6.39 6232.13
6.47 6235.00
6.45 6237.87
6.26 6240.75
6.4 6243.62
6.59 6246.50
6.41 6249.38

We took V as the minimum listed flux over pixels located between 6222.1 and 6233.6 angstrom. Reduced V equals 6.35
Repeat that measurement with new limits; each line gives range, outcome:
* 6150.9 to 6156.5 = 7.05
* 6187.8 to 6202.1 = 6.51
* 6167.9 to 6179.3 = 6.34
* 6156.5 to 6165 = 6.2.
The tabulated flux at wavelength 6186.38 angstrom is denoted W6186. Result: 6.65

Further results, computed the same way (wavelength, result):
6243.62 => 6.4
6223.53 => 6.47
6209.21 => 6.95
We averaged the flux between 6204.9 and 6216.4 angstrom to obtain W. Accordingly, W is 6.72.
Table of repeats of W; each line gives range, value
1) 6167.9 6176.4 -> 6.52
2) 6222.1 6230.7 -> 6.51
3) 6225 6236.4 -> 6.48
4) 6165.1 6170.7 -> 6.34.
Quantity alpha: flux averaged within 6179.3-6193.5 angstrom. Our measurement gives 6.75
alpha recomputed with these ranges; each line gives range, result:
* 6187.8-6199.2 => 6.64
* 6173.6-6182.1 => 6.83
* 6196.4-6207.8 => 6.75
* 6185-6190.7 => 6.71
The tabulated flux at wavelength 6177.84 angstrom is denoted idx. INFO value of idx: 6.98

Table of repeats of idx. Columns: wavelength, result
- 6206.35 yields 6.82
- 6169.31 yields 6.34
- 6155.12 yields 7.05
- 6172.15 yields 6.6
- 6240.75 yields 6.26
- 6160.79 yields 6.3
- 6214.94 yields 6.45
